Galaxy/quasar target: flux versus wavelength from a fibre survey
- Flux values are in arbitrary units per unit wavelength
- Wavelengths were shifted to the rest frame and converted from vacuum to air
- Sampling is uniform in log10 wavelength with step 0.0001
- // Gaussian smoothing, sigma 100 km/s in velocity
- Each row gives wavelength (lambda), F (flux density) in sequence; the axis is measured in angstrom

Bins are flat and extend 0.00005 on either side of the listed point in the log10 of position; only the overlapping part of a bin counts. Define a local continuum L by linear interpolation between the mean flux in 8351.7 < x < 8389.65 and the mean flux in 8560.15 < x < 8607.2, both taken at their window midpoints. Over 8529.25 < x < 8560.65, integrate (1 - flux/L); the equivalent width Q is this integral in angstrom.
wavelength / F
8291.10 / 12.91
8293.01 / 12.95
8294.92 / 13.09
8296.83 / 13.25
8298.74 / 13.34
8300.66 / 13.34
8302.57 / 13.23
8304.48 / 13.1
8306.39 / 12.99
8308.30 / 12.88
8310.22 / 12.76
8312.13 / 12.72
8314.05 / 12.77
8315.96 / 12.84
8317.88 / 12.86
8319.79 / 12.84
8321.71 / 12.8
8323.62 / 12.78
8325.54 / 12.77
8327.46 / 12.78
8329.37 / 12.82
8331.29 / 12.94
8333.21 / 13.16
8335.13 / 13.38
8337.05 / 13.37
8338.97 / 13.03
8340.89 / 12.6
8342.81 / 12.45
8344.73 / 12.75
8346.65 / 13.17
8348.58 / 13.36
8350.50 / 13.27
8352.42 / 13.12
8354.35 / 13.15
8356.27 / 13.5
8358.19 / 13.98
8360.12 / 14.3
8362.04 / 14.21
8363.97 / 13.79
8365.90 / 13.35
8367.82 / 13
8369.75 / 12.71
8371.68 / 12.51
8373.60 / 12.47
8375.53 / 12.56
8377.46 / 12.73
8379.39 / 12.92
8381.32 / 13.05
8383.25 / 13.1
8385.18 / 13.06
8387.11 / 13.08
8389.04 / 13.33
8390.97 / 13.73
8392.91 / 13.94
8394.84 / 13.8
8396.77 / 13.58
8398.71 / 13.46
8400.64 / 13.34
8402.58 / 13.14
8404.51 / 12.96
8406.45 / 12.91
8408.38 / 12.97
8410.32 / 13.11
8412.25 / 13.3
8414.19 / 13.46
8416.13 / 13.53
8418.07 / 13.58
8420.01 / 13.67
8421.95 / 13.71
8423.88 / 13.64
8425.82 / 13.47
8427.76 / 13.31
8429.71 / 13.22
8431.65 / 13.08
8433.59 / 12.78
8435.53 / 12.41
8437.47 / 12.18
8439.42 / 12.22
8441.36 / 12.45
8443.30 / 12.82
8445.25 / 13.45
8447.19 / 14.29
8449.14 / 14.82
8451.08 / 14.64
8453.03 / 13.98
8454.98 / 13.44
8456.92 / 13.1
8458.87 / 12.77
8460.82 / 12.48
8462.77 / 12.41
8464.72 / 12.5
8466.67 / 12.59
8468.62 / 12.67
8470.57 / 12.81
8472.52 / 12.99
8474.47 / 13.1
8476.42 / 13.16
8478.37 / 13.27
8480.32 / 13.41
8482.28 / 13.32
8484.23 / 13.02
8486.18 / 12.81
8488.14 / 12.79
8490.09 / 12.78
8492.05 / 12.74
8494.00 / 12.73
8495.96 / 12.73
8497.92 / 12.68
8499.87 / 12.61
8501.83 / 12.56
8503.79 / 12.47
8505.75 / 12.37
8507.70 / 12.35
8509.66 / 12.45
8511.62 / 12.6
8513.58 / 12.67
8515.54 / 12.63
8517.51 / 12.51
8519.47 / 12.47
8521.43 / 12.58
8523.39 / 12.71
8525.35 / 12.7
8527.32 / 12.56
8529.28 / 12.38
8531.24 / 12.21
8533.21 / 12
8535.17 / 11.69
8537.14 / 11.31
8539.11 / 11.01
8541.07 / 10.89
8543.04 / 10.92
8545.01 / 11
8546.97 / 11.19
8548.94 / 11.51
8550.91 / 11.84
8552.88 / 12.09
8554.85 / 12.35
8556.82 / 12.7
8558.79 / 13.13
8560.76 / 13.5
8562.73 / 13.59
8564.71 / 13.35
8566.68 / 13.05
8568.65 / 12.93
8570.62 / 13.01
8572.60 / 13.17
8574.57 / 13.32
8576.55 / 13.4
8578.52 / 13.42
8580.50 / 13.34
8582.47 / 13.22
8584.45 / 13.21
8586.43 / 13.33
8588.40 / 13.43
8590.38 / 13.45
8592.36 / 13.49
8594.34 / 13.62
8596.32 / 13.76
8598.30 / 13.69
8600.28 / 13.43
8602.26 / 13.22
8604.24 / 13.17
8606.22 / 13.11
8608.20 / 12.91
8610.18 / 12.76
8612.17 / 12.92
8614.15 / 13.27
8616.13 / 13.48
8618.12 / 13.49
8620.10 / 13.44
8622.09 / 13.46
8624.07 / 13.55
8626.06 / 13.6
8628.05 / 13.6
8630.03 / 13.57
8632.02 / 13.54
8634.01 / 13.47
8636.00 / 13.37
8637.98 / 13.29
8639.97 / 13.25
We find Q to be 3.6 angstrom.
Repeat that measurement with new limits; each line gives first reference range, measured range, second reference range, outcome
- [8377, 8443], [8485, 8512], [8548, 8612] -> 1.1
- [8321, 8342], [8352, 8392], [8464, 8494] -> -0.9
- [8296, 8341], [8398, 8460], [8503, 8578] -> -2.9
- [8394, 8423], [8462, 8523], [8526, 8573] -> -0.3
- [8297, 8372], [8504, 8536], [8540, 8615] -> 1.2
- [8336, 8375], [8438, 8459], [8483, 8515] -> -1.0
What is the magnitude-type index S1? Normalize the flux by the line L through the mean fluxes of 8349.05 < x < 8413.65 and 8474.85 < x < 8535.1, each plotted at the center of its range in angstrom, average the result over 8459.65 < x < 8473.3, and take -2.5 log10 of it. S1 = 0.02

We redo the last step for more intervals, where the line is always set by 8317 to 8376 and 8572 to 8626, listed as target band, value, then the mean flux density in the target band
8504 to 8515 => 0.064 mag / 12.5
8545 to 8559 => 0.113 mag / 12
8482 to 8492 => 0.028 mag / 12.9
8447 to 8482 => -0.001 mag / 13.2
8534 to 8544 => 0.187 mag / 11.2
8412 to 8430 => -0.027 mag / 13.5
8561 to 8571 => 0.007 mag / 13.2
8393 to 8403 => -0.031 mag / 13.5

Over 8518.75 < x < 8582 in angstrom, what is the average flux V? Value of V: 12.4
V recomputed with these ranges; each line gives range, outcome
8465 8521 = 12.8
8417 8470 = 13.2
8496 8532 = 12.5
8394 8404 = 13.4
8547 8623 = 13.1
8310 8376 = 13.1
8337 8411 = 13.2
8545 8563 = 12.3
